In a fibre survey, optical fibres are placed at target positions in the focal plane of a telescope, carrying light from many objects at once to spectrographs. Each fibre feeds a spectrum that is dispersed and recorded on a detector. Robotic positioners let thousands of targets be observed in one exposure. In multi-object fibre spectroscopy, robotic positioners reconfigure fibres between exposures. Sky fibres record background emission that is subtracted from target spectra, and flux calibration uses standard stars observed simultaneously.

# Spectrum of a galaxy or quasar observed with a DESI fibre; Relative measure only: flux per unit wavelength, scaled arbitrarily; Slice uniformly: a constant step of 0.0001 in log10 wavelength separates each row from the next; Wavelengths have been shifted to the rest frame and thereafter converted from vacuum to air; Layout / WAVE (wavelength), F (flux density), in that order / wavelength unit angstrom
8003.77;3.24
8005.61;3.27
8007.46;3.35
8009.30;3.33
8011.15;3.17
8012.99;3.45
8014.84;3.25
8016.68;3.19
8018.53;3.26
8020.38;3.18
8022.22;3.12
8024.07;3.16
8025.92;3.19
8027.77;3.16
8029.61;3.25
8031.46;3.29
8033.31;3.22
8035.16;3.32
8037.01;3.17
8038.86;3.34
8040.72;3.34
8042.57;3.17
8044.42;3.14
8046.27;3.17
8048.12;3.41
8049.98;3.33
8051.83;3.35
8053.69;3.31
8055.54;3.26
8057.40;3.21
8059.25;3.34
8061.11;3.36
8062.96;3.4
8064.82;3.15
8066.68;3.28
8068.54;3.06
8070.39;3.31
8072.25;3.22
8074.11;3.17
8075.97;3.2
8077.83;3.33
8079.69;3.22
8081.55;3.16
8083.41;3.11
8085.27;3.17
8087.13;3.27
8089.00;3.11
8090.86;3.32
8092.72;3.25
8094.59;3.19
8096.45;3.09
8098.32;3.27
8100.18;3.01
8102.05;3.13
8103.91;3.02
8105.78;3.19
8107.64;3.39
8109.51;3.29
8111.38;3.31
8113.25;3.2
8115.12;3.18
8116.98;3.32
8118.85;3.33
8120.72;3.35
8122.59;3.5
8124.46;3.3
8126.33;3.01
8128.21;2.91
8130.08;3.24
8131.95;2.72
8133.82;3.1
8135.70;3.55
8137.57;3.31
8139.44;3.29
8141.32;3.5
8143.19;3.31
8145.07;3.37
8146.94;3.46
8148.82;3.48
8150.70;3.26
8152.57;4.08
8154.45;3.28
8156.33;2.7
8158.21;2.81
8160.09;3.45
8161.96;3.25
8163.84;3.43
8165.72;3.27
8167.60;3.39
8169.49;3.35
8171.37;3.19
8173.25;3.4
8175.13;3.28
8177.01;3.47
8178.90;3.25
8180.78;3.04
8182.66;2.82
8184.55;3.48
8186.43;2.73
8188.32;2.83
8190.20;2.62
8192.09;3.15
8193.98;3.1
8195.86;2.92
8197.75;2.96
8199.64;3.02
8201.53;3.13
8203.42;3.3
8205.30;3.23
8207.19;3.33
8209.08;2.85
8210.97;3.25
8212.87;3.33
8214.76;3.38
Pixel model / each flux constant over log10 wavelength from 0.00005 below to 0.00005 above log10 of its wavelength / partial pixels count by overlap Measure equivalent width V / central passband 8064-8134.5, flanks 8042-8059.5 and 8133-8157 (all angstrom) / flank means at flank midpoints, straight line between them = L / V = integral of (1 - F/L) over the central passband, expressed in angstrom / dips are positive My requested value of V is 2.67 angstrom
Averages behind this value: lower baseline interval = 3.27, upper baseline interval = 3.37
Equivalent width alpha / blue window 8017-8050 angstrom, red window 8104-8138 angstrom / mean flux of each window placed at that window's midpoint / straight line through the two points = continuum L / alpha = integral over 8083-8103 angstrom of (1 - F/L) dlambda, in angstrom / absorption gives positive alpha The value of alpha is 0.3 angstrom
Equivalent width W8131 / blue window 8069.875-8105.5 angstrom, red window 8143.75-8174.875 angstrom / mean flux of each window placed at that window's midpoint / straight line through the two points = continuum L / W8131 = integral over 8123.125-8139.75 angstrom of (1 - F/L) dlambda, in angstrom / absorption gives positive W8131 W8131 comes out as 0.5 angstrom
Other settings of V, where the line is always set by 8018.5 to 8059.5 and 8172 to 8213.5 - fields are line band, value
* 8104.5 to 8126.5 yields -0.7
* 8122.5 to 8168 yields -1.7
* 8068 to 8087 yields 0.1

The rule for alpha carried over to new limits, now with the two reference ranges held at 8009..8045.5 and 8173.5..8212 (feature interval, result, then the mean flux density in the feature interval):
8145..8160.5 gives -0.92 angstrom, 3.31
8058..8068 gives -0.28 angstrom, 3.29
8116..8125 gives -0.59 angstrom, 3.36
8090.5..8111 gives -0.15 angstrom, 3.19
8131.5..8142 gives -0.41 angstrom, 3.26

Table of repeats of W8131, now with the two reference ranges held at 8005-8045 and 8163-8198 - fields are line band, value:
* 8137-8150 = -0.9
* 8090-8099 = -0.1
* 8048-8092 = -0.5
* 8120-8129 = -0.1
